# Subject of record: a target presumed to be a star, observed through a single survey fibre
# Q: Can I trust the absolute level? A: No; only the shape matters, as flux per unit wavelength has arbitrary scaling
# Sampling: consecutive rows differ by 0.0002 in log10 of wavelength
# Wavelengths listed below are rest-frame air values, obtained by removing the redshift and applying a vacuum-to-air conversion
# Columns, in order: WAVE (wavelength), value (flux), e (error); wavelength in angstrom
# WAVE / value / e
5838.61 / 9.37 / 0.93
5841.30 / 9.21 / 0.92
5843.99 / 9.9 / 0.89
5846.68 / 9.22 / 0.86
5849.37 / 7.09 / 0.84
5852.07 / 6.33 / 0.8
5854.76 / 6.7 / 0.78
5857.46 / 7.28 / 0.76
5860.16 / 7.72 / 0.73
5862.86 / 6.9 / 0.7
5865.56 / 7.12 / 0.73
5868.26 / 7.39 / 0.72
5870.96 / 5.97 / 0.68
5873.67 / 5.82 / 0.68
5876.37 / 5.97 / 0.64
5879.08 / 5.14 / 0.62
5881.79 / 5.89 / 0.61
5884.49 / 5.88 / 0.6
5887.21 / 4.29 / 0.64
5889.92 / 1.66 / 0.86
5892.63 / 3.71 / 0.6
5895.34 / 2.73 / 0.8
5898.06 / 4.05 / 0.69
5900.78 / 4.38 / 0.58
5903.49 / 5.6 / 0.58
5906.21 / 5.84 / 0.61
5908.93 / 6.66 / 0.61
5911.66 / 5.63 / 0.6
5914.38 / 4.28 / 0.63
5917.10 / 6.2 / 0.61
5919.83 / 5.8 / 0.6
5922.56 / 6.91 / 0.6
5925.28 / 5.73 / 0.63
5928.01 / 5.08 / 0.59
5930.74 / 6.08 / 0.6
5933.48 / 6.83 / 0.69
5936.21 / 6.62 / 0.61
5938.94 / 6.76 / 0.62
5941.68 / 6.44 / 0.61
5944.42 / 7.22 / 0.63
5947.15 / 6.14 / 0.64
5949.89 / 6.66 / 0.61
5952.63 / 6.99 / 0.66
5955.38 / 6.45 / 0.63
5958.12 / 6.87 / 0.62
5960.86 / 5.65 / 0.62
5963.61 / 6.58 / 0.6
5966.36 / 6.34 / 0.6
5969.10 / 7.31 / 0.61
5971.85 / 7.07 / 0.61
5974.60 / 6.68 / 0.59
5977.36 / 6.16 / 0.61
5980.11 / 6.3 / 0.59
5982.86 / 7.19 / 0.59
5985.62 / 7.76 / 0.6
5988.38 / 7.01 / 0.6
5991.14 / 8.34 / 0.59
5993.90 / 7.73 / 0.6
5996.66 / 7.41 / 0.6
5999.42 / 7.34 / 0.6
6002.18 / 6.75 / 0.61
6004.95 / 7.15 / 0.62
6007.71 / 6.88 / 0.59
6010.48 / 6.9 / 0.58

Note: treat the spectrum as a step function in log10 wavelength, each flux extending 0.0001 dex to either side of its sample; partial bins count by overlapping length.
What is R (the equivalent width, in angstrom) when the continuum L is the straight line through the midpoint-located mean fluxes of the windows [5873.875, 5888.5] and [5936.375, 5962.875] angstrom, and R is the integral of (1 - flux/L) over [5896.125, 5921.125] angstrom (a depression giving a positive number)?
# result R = 2.5 angstrom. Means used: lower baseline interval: 5.47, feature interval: 5.32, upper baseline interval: 6.58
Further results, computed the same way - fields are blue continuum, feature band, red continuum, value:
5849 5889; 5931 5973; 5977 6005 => 1.7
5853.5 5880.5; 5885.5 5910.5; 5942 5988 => 8.6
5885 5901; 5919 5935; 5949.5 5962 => -2.9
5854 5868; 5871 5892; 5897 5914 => 4.6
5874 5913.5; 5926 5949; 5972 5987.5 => -2.1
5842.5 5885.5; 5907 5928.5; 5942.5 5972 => 3.0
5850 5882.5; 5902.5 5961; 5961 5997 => 5.1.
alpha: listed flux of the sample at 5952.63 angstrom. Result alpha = 6.99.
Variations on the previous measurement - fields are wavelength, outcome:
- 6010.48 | 6.9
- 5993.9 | 7.73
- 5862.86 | 6.9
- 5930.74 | 6.08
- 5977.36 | 6.16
